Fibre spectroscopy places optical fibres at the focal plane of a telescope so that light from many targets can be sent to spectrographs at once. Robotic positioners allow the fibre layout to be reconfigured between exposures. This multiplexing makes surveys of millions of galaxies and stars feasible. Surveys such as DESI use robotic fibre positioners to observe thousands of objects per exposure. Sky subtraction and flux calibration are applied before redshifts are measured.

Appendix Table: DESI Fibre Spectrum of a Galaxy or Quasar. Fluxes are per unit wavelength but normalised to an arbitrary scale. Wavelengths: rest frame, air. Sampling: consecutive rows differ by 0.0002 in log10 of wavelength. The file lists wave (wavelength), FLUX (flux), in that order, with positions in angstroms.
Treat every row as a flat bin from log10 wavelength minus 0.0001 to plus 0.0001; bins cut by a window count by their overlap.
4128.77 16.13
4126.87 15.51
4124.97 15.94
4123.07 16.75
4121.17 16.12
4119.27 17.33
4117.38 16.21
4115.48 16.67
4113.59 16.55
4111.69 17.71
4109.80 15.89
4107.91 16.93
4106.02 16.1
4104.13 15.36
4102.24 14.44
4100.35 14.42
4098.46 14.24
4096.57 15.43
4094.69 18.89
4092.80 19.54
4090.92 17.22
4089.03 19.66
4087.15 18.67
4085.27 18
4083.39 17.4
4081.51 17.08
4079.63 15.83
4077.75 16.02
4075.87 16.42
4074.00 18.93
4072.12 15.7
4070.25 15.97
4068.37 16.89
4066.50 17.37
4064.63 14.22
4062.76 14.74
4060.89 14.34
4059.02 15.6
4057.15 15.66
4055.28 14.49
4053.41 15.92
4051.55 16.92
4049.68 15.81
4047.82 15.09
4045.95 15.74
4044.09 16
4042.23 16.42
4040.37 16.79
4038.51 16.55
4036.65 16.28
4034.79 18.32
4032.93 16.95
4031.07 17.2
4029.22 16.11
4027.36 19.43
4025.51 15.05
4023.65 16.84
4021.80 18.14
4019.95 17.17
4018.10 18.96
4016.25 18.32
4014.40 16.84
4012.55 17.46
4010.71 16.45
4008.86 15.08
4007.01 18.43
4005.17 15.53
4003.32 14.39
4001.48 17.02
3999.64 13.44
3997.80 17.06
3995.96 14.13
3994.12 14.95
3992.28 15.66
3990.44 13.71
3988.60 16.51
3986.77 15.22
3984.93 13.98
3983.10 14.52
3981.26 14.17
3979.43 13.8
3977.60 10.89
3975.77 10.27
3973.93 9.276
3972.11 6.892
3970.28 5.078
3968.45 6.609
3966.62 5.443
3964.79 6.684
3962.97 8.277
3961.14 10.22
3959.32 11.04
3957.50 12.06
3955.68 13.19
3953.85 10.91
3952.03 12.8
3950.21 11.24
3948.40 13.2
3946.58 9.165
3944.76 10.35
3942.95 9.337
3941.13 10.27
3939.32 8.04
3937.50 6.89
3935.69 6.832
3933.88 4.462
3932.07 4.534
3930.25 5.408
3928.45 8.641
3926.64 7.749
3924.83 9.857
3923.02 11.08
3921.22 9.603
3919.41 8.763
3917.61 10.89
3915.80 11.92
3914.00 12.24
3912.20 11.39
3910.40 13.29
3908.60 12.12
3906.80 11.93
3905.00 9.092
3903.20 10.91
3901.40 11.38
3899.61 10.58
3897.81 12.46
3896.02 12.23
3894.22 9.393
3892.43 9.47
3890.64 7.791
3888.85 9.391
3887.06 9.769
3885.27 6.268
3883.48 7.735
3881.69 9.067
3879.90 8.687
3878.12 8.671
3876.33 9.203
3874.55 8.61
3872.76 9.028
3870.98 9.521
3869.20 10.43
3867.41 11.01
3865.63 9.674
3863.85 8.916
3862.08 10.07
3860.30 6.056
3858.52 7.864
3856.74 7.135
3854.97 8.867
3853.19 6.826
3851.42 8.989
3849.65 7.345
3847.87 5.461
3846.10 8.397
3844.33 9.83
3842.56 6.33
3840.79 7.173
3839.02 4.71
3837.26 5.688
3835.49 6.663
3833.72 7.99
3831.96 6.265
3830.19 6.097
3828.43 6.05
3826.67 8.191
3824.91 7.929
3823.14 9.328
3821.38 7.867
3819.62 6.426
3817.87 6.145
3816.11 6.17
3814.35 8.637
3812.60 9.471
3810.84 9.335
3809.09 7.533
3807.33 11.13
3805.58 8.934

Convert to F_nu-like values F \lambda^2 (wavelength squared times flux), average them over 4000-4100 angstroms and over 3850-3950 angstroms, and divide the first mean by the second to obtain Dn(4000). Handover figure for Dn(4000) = 1.92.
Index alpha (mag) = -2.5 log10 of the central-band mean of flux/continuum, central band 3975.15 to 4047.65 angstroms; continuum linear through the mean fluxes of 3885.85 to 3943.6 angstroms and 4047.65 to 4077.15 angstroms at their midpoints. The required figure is -0.16 mag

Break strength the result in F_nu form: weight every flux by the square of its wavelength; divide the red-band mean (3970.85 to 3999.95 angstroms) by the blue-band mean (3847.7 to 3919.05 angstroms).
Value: 1.5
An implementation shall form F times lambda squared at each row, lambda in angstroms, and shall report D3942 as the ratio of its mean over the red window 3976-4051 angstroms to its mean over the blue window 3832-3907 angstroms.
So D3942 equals 1.98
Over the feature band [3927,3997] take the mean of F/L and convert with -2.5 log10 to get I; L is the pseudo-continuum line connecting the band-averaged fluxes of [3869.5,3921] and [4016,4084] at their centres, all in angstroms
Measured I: 0.240 mag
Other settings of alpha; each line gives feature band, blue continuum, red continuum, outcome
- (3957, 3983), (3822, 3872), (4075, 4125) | 0.27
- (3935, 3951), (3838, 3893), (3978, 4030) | 0.31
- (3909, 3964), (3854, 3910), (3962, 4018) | 0.16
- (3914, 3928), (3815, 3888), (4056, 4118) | 0.03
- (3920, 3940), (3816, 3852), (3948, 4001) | 0.33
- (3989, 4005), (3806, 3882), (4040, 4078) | -0.11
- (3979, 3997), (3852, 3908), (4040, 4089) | -0.10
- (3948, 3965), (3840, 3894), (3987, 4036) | 0.21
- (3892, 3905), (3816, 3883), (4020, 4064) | -0.09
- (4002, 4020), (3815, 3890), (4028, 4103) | -0.18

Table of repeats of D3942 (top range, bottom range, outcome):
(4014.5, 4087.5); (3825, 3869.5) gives 2.40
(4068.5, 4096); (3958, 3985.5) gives 1.88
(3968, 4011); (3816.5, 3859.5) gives 2.02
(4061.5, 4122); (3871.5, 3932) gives 1.87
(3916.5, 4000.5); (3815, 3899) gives 1.36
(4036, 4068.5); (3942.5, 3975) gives 1.74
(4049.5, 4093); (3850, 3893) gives 2.11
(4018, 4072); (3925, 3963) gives 1.84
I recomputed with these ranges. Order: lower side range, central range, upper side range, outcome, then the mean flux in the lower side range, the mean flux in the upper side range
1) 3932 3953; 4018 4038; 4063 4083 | -0.23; 9.12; 16.4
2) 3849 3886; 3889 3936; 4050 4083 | 0.04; 8.59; 16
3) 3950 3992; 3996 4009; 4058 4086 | -0.24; 11.1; 16.3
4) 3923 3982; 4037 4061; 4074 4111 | -0.10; 9.19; 16.8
